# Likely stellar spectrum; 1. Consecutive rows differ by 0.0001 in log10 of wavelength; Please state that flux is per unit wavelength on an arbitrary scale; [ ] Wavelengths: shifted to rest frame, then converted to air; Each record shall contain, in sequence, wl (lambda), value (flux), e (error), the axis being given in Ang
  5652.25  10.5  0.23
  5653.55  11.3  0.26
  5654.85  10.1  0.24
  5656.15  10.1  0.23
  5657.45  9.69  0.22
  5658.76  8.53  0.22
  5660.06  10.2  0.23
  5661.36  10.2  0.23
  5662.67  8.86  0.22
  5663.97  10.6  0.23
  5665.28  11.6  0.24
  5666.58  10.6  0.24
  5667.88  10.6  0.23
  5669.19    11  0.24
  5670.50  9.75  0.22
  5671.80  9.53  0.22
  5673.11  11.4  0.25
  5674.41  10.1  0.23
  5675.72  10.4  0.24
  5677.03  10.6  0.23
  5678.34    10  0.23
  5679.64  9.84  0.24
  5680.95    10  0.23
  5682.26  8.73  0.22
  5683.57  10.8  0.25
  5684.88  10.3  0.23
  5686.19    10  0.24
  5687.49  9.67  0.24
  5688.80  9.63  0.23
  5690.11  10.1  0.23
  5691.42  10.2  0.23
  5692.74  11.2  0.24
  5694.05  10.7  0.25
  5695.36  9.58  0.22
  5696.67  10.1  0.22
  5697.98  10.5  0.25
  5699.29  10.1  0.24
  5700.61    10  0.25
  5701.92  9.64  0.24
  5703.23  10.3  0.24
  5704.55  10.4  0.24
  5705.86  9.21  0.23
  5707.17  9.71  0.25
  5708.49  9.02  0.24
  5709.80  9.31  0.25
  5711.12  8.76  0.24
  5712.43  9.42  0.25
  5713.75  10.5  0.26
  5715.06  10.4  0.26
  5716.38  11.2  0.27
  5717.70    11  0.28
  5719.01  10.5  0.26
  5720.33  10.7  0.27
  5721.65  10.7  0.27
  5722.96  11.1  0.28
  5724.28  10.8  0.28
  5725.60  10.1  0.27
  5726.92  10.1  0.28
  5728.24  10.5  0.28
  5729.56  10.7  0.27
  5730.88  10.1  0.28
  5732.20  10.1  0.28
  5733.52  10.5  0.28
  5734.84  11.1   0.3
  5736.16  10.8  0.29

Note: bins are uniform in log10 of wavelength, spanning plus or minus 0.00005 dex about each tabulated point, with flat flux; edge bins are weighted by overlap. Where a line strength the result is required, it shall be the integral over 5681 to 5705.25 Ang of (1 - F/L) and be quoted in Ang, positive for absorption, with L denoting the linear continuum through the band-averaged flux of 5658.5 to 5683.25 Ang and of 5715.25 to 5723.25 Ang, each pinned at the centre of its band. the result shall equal 0.9 Ang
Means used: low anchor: 10.2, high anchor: 10.8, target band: 10.1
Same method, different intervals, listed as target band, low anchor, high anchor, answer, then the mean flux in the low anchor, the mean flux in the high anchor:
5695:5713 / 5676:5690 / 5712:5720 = 1.06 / 9.98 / 10.5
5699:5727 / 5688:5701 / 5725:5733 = 0.27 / 10.2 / 10.3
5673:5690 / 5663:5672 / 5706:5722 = 0.51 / 10.5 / 10.1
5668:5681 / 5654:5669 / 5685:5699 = -0.17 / 10.1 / 10.2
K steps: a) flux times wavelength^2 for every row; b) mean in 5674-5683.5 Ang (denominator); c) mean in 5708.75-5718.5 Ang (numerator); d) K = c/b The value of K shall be 1.02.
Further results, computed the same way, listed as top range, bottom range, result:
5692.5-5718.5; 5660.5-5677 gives 0.98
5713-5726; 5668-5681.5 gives 1.06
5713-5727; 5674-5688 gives 1.08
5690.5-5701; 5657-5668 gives 1.03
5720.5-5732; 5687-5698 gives 1.04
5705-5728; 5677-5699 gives 1.02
